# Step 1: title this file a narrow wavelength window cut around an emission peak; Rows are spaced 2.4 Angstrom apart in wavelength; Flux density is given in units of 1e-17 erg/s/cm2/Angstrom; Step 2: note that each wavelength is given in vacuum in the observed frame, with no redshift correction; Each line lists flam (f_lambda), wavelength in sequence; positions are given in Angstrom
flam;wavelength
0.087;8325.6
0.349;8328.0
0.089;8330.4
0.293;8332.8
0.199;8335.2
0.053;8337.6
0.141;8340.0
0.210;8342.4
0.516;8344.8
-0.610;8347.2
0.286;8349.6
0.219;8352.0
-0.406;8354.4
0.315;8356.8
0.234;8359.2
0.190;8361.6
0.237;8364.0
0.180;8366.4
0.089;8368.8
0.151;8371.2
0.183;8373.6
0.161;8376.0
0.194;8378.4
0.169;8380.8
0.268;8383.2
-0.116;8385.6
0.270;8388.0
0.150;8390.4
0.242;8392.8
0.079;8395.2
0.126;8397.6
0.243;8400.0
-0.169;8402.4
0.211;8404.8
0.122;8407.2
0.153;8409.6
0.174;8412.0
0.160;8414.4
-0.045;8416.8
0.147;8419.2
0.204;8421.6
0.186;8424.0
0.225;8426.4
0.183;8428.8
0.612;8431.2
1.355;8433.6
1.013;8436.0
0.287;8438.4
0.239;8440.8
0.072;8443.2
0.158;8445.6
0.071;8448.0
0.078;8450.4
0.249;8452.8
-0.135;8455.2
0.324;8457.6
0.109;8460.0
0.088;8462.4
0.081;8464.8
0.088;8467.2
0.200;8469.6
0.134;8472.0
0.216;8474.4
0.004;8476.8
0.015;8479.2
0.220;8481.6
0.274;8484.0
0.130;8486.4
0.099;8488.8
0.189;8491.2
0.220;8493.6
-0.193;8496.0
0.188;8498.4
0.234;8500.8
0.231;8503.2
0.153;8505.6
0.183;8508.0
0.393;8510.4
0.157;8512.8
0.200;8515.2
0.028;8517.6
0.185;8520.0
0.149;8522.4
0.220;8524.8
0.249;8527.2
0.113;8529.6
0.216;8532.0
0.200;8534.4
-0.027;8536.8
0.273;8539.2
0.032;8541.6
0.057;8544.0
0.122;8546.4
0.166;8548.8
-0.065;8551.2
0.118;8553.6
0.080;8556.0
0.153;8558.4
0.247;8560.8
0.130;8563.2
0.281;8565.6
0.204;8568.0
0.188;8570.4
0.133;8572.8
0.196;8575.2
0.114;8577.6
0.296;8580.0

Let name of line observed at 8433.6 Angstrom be H-beta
